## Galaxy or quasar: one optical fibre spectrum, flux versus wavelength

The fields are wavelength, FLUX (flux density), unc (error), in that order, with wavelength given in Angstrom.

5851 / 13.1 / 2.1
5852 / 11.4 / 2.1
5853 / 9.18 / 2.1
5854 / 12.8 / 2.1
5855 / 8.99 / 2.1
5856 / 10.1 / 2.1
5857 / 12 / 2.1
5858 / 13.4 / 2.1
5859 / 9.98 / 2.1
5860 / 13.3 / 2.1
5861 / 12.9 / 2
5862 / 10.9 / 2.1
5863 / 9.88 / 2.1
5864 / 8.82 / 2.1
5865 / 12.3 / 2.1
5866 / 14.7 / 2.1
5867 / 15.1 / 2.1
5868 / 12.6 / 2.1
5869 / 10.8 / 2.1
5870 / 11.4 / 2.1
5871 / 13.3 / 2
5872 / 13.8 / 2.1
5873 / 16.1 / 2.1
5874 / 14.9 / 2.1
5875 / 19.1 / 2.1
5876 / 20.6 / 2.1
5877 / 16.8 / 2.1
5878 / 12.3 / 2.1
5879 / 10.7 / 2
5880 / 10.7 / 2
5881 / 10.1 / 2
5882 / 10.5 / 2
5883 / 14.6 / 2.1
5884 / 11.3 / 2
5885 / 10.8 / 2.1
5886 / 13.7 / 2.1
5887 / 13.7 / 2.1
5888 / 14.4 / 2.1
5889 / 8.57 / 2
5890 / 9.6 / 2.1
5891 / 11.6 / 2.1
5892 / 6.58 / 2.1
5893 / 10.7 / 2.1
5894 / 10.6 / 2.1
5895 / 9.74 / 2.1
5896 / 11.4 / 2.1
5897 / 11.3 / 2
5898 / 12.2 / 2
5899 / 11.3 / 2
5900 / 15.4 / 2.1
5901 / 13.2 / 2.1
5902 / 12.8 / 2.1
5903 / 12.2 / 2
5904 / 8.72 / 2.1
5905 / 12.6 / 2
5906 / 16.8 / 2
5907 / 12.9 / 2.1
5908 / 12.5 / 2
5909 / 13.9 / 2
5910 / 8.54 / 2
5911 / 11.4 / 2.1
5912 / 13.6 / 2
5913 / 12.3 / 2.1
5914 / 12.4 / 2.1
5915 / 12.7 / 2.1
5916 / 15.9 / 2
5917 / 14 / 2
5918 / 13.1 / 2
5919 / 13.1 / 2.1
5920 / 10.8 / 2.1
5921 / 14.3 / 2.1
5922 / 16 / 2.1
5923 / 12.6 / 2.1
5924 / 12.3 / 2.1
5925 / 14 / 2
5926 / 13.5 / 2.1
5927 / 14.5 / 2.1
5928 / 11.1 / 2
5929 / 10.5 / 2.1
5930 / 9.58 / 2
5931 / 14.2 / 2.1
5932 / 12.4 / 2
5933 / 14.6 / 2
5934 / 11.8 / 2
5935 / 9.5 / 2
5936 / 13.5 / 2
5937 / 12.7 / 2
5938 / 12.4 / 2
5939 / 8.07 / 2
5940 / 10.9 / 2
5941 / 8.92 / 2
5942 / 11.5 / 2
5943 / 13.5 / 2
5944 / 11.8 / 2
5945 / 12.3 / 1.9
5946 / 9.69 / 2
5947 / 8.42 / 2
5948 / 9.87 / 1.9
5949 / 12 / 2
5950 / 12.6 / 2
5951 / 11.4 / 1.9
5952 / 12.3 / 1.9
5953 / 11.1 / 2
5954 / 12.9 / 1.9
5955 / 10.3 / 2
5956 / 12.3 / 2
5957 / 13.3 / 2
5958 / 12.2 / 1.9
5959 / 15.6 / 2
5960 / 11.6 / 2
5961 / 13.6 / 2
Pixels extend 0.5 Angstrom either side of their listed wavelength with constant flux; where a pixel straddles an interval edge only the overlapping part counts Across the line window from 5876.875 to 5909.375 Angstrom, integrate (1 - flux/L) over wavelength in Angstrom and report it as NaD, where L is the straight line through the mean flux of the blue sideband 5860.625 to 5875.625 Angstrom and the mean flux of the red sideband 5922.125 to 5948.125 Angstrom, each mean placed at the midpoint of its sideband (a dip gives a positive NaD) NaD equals 2.0 Angstrom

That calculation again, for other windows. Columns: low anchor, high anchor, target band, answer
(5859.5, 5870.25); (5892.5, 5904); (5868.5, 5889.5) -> -2.3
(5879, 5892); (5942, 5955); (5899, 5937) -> -4.5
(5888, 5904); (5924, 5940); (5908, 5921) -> -1.2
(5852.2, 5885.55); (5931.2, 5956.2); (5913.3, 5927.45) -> -2.0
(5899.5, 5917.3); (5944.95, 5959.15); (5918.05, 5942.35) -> 0.1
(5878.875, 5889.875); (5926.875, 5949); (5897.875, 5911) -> -1.0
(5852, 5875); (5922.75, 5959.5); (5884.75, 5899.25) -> 1.3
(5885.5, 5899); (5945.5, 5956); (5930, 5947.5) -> -0.6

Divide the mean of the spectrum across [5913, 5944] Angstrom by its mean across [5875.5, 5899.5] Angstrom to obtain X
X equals 1.1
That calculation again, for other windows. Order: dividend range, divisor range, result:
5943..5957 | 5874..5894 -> 0.92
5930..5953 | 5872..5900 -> 0.92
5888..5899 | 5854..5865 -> 0.94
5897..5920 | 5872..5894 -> 1.00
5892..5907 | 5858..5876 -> 0.91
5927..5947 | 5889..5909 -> 0.99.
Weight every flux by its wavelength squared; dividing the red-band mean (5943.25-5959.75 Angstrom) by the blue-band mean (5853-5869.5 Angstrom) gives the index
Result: 1.0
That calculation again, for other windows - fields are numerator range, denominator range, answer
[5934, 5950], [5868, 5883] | 0.83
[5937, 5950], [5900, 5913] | 0.88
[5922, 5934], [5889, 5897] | 1.29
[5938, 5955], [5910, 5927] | 0.85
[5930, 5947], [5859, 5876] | 0.89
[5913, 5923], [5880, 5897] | 1.23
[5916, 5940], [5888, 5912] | 1.09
